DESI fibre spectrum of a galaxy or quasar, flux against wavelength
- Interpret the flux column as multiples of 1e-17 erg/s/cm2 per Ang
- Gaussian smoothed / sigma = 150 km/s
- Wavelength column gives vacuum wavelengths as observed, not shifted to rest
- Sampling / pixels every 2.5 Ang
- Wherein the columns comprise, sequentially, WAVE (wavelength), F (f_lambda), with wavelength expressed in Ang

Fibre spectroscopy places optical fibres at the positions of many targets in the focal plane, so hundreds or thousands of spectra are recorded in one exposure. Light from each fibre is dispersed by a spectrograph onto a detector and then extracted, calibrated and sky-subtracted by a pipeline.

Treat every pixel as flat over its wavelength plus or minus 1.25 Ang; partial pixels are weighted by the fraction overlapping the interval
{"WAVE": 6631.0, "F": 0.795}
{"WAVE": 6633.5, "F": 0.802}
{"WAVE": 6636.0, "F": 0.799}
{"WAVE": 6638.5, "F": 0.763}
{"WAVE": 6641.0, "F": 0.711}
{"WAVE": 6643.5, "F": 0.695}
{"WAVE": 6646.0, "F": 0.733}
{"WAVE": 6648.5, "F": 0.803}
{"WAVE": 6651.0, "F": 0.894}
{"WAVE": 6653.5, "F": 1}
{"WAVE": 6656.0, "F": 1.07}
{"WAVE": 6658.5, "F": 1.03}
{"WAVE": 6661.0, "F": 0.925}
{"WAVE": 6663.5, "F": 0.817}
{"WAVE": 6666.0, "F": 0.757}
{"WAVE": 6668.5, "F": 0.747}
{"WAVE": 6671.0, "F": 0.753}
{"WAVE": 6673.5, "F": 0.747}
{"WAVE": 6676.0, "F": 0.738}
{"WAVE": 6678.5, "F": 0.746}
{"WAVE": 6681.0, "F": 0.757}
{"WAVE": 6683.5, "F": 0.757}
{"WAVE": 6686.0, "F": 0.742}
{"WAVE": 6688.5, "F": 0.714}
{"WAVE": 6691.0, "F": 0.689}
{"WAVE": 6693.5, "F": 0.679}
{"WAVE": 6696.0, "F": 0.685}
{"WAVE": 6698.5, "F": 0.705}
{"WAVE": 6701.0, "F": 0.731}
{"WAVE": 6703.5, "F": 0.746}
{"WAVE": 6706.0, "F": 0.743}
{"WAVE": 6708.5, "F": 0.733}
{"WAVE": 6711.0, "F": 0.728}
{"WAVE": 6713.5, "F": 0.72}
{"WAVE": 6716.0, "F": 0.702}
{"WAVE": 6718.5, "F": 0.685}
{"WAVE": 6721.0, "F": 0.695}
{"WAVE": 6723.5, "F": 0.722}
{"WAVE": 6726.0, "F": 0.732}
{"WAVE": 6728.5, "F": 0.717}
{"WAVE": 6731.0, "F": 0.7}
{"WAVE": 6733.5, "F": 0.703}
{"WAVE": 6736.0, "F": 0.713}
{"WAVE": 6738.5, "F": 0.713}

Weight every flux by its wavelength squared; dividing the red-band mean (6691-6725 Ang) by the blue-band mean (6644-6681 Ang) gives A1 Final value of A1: 0.87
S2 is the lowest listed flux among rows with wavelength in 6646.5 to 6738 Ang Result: 0.679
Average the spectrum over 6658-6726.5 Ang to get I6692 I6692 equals 0.744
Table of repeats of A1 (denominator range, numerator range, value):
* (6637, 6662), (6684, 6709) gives 0.84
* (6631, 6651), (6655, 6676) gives 1.11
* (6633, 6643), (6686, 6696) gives 0.93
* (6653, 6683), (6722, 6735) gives 0.87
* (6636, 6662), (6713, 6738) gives 0.84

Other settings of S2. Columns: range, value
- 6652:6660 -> 1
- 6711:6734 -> 0.685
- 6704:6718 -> 0.702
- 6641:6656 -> 0.695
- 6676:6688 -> 0.738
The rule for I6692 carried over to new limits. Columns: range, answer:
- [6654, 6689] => 0.813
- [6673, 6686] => 0.748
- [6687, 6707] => 0.711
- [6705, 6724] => 0.715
